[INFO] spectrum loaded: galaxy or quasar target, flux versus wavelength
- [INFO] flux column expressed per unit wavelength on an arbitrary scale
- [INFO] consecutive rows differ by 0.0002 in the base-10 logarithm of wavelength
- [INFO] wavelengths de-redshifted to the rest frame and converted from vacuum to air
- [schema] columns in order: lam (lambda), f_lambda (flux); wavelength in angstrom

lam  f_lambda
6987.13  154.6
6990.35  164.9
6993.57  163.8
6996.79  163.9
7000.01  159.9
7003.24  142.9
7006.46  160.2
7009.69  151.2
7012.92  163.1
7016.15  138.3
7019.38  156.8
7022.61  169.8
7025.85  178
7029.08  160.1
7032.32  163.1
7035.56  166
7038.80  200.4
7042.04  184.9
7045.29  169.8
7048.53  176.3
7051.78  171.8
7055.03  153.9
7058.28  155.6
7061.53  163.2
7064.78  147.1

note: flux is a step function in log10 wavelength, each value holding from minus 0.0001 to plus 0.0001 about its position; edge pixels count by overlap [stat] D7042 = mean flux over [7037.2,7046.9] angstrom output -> 185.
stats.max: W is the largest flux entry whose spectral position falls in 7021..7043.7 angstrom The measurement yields 200.4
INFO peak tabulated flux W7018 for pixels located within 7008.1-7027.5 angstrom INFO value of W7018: 178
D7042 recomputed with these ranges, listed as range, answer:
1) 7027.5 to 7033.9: 162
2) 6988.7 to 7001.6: 163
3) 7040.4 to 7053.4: 176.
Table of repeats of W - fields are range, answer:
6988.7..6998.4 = 164.9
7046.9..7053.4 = 176.3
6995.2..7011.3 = 163.9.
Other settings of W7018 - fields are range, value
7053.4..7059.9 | 155.6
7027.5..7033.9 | 163.1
